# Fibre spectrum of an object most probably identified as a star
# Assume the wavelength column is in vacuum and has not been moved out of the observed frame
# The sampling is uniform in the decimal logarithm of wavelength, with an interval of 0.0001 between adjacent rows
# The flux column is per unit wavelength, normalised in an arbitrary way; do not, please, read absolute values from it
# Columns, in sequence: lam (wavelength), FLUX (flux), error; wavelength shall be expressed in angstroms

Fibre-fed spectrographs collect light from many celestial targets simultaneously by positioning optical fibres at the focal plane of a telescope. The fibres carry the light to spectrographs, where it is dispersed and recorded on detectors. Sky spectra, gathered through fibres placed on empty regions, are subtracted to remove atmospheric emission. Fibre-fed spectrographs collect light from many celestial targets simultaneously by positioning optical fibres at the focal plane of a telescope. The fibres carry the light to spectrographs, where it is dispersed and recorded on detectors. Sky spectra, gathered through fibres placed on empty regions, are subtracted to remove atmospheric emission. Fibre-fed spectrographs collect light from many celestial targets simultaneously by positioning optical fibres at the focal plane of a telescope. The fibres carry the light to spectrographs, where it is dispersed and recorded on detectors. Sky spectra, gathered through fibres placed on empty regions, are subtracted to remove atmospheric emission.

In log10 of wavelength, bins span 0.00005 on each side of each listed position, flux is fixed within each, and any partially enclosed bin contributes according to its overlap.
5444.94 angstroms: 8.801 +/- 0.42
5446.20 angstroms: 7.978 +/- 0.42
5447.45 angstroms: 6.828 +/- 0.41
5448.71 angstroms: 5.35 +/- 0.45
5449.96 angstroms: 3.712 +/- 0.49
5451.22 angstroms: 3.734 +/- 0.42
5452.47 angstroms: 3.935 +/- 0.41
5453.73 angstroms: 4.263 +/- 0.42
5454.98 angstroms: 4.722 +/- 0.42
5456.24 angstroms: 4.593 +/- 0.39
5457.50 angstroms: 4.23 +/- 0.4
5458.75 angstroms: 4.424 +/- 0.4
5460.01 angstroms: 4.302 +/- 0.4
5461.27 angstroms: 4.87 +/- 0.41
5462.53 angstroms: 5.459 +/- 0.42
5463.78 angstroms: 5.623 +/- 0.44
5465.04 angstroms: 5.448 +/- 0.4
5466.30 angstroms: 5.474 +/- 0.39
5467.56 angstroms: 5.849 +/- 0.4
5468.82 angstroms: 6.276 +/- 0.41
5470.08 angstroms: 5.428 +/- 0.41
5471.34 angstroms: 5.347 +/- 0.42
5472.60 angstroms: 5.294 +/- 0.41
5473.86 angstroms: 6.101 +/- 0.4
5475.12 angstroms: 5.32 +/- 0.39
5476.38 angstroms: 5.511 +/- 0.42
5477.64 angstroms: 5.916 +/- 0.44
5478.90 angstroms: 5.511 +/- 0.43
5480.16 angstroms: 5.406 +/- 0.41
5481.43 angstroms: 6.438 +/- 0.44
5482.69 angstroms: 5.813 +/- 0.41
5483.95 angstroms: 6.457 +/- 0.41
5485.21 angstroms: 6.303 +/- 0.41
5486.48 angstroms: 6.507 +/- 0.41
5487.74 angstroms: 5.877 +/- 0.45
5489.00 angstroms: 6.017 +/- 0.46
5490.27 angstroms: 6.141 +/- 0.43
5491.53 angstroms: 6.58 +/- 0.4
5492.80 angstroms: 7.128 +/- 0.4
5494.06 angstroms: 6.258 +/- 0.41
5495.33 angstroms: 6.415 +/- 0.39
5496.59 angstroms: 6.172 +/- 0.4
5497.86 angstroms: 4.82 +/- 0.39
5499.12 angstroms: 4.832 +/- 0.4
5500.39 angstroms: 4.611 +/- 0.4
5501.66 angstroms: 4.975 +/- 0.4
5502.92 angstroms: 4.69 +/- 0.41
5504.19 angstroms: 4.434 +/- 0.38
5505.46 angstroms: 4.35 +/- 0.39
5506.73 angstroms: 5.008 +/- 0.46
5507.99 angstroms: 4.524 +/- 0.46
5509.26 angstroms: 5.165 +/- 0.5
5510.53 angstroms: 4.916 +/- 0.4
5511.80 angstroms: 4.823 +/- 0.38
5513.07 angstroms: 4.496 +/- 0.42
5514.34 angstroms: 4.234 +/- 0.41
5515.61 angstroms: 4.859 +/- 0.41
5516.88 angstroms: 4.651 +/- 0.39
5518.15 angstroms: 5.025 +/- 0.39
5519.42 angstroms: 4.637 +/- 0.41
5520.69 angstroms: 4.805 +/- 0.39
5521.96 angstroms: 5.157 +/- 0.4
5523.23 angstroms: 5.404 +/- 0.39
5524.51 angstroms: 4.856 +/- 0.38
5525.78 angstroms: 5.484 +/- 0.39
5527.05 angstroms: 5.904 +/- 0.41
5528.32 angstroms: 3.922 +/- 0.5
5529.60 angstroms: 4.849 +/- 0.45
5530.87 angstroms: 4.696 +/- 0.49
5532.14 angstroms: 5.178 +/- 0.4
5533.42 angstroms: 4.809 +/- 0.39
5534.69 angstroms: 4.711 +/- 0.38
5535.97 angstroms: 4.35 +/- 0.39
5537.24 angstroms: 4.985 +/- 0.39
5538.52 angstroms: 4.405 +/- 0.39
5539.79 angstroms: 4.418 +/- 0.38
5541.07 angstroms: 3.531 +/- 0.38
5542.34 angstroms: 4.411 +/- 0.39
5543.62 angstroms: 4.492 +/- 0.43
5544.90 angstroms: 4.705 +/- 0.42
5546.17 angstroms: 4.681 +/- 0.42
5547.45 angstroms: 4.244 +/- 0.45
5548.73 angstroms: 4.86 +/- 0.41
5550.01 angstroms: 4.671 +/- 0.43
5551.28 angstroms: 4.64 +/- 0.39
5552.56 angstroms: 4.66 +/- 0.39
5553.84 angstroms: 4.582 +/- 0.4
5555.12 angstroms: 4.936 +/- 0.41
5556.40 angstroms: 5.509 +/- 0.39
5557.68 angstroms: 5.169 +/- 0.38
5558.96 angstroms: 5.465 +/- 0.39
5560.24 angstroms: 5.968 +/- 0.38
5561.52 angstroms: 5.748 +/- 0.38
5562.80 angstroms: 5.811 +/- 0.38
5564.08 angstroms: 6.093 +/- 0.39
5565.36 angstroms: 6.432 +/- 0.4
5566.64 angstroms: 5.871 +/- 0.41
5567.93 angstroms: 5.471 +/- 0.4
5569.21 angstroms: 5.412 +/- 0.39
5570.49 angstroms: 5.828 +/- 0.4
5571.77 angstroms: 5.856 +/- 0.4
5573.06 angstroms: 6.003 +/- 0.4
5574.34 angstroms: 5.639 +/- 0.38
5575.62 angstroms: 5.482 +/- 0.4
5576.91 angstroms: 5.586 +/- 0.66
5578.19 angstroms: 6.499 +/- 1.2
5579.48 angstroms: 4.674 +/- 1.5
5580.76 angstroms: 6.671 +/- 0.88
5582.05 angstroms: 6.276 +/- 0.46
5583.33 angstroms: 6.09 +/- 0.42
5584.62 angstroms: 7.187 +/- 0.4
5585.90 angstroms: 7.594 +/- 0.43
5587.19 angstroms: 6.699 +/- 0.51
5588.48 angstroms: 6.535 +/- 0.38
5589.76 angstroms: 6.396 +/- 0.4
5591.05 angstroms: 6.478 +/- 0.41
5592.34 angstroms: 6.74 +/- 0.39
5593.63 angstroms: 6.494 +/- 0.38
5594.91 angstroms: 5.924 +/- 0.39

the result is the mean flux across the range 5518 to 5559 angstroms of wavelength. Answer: 4.78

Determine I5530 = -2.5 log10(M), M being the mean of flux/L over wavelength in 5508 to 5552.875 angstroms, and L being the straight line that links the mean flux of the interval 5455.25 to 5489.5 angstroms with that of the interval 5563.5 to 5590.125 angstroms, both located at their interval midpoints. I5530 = 0.231 mag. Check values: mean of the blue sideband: 5.54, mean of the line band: 4.73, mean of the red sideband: 6.11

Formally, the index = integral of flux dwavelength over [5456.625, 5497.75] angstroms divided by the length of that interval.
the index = 5.73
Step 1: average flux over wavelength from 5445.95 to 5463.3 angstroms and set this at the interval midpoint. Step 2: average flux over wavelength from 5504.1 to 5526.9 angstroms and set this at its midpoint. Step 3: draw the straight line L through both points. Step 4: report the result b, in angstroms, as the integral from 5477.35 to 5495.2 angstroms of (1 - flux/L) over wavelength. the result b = -4.9 angstroms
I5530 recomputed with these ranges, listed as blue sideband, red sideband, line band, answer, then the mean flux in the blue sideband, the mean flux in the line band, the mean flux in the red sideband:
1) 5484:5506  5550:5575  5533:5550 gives 0.23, 5.68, 4.51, 5.51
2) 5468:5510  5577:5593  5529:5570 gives 0.23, 5.62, 5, 6.46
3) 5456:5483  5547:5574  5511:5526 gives 0.12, 5.4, 4.85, 5.4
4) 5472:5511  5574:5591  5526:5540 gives 0.23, 5.6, 4.78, 6.28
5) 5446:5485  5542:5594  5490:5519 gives 0.06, 5.33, 5.16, 5.68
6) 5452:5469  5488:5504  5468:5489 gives -0.10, 4.94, 5.85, 5.69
